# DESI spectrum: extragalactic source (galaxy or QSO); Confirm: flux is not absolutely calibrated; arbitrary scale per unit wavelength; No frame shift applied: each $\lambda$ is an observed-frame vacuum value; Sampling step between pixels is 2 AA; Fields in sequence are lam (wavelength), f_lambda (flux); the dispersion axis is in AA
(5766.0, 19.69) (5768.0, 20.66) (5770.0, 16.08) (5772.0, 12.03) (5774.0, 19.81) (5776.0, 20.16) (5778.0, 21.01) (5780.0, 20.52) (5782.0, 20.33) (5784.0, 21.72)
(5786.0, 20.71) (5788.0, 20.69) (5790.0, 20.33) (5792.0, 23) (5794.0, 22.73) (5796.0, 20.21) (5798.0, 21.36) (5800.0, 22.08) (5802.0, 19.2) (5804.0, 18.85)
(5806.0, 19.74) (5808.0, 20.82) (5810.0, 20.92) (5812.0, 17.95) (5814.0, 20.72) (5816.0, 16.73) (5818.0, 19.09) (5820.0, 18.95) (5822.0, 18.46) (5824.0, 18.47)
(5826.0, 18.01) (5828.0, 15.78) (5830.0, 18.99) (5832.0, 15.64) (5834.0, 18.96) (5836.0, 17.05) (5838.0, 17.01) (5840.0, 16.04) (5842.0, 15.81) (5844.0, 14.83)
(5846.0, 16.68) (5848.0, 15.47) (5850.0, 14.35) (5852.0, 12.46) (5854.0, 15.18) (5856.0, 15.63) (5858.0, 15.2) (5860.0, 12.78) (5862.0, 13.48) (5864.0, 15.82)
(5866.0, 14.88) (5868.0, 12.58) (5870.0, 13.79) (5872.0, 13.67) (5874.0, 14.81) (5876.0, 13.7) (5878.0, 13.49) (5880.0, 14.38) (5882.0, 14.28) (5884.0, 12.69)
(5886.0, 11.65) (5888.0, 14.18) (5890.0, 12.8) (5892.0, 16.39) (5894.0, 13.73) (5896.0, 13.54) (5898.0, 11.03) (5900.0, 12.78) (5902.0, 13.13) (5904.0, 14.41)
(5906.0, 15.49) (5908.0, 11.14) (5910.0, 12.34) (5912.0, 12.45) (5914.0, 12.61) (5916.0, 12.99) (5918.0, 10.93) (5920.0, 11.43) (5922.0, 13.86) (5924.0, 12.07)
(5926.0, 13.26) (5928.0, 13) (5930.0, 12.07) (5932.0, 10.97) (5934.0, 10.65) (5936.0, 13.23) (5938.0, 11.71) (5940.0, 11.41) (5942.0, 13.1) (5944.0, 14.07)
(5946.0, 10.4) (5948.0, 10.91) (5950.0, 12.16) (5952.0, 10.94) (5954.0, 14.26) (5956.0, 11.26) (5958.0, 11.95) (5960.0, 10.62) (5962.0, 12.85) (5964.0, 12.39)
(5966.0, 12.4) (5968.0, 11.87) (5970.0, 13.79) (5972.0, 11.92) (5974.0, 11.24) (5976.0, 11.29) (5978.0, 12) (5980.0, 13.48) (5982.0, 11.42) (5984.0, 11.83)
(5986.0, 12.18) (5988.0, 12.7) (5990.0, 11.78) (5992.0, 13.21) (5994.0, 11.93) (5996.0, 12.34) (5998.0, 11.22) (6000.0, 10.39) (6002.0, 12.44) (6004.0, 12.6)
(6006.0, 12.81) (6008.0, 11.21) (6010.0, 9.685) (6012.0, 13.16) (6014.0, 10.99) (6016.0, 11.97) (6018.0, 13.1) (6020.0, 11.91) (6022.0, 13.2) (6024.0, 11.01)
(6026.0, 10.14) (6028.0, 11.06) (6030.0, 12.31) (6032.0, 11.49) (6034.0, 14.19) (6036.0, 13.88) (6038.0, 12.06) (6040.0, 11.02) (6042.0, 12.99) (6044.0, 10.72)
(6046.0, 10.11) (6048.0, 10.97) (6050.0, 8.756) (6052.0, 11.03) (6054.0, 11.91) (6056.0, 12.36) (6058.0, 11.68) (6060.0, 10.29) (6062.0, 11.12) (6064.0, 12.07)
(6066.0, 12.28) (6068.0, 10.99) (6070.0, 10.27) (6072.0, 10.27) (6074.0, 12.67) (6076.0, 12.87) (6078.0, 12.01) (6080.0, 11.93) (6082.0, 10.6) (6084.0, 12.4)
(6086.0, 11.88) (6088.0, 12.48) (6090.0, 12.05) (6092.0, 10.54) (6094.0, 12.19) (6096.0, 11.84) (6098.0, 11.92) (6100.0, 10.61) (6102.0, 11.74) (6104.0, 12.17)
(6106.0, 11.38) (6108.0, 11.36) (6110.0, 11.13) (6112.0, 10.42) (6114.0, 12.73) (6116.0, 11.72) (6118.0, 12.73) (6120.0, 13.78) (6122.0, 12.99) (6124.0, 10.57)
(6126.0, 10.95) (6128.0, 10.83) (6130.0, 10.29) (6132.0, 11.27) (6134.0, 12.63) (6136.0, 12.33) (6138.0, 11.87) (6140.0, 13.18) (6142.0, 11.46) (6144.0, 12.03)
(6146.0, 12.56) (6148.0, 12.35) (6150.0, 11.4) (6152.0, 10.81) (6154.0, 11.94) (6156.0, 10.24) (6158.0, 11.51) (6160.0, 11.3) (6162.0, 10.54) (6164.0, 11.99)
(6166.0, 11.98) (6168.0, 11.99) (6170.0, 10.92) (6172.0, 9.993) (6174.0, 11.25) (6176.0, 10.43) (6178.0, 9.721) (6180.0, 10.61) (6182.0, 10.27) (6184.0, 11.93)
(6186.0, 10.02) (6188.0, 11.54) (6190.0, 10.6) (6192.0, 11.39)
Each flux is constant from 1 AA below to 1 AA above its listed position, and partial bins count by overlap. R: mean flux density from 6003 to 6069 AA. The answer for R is 11.7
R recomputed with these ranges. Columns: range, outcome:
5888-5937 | 12.8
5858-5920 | 13.4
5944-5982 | 12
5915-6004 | 12.1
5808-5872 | 16.4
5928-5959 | 12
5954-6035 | 12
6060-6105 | 11.6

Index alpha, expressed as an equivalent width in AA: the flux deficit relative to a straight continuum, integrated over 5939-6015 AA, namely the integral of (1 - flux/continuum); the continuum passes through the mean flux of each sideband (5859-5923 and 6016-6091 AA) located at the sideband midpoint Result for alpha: 2.8 AA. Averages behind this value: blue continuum 13.4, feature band 12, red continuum 11.7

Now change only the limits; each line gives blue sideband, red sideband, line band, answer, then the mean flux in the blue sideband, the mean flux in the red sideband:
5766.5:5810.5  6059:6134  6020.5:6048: 3.1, 20.1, 11.6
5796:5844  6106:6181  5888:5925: 8.1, 18.5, 11.5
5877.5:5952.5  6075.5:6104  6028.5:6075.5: 1.7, 12.7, 11.8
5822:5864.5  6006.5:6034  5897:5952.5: 6.7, 15.9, 11.7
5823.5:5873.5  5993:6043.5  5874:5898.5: 1.9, 15.5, 12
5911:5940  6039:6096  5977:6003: -0.5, 12.2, 11.5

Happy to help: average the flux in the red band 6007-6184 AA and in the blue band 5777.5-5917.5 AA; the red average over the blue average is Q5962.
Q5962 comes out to 0.7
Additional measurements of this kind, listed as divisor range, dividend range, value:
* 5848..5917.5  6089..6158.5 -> 0.86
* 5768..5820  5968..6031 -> 0.60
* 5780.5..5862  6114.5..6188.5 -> 0.63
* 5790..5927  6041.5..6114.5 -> 0.73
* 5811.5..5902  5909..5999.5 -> 0.79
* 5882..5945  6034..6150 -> 0.92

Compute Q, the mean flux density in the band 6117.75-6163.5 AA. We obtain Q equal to 11.7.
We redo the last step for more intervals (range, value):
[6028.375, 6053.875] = 11.6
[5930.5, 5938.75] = 11.7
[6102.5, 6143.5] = 11.8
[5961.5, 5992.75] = 12.3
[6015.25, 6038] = 12.2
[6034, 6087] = 11.6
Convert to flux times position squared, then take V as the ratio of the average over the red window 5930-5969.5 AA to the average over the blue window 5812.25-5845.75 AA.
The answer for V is 0.7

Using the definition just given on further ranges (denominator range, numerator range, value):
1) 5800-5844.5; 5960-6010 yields 0.70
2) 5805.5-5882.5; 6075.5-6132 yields 0.79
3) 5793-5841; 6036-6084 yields 0.66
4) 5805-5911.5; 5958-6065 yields 0.81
